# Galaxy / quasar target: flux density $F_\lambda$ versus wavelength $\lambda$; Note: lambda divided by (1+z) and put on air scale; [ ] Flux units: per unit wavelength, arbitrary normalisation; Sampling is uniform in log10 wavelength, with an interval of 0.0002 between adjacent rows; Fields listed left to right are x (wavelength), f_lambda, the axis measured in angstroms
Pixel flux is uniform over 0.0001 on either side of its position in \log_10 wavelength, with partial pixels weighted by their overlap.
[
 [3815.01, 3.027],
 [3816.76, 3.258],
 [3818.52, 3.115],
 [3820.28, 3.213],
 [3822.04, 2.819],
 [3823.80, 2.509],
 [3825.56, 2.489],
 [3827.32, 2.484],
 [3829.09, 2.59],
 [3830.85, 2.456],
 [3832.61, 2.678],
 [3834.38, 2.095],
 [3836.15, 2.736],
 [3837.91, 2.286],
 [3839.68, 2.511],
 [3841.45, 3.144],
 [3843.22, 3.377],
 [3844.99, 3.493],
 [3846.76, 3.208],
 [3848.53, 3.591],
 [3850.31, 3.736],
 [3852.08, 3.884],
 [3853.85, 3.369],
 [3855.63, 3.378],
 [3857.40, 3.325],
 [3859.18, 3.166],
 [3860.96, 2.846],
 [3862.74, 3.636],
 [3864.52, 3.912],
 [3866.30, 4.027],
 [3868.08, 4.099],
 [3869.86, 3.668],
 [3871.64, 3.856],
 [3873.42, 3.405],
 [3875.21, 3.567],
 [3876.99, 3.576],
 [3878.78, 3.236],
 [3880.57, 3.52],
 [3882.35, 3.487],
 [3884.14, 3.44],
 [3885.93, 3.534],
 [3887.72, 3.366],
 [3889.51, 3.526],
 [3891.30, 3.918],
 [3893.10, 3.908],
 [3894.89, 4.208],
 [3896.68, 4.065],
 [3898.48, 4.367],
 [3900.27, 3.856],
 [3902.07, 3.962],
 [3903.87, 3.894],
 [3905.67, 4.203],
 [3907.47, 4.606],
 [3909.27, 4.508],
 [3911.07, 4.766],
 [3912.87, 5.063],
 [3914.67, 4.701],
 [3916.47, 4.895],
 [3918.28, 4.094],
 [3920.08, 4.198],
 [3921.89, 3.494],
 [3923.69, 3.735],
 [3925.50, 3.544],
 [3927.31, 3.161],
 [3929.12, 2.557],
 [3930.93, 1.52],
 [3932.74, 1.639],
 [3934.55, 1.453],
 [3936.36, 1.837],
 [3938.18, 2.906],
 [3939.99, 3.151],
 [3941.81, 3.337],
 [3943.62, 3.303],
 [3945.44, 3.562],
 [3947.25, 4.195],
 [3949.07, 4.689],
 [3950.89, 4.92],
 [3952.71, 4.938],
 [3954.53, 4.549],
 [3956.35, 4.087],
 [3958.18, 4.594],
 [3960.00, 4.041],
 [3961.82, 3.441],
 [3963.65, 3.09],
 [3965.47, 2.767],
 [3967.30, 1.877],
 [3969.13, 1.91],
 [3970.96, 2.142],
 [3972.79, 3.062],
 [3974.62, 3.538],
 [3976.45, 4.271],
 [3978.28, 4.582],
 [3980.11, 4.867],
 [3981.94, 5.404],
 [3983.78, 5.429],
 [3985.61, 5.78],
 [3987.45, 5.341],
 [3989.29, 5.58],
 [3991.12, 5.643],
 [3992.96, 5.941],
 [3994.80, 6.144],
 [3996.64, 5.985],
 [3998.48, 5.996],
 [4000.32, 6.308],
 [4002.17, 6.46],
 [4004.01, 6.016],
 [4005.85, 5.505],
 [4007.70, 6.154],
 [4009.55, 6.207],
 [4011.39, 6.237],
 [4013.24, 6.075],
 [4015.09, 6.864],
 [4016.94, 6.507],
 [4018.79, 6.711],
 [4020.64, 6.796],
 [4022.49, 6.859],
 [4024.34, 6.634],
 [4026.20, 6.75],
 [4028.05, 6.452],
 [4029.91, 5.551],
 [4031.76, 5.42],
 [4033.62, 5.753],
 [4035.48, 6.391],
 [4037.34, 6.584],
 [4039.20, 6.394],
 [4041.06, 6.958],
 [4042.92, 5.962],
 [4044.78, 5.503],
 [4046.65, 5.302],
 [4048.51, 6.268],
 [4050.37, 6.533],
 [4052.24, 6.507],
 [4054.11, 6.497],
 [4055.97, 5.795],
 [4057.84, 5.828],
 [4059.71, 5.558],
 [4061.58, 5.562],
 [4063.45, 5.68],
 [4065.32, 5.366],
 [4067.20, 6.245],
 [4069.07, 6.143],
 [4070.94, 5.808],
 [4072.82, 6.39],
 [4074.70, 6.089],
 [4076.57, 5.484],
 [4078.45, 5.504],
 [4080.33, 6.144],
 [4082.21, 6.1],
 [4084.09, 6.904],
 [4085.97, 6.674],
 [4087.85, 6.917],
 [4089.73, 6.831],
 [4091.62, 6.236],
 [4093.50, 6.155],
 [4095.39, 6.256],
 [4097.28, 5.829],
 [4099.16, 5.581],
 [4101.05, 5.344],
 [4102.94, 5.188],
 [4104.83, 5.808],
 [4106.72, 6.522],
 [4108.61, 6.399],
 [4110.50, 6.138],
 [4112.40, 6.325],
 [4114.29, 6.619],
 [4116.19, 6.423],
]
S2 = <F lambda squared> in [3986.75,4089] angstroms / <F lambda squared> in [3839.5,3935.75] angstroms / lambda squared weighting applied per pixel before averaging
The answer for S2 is 1.8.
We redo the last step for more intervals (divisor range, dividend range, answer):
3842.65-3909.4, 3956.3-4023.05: 1.46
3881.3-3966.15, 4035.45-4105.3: 1.75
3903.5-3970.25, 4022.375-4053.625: 1.82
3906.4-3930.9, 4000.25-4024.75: 1.67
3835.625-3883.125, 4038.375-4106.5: 1.97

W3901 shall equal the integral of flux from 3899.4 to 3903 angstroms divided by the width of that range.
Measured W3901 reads 3.9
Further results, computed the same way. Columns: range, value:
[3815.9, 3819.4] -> 3.18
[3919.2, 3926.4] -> 3.74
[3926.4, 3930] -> 2.86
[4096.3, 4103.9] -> 5.49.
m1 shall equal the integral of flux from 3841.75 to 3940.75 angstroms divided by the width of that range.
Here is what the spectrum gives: 3.59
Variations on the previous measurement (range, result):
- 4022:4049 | 6.17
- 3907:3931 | 3.99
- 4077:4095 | 6.35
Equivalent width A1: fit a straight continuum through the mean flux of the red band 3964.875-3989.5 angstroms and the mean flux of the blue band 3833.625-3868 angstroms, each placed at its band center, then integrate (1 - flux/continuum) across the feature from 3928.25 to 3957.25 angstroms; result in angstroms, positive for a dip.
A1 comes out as 4.04 angstroms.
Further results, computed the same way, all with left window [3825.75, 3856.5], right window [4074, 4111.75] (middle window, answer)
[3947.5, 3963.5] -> 0.2 angstroms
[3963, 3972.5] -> 4.5 angstroms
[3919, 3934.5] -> 4.3 angstroms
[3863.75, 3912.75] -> -4.3 angstroms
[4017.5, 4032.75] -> -3.3 angstroms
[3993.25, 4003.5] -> -2.5 angstroms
